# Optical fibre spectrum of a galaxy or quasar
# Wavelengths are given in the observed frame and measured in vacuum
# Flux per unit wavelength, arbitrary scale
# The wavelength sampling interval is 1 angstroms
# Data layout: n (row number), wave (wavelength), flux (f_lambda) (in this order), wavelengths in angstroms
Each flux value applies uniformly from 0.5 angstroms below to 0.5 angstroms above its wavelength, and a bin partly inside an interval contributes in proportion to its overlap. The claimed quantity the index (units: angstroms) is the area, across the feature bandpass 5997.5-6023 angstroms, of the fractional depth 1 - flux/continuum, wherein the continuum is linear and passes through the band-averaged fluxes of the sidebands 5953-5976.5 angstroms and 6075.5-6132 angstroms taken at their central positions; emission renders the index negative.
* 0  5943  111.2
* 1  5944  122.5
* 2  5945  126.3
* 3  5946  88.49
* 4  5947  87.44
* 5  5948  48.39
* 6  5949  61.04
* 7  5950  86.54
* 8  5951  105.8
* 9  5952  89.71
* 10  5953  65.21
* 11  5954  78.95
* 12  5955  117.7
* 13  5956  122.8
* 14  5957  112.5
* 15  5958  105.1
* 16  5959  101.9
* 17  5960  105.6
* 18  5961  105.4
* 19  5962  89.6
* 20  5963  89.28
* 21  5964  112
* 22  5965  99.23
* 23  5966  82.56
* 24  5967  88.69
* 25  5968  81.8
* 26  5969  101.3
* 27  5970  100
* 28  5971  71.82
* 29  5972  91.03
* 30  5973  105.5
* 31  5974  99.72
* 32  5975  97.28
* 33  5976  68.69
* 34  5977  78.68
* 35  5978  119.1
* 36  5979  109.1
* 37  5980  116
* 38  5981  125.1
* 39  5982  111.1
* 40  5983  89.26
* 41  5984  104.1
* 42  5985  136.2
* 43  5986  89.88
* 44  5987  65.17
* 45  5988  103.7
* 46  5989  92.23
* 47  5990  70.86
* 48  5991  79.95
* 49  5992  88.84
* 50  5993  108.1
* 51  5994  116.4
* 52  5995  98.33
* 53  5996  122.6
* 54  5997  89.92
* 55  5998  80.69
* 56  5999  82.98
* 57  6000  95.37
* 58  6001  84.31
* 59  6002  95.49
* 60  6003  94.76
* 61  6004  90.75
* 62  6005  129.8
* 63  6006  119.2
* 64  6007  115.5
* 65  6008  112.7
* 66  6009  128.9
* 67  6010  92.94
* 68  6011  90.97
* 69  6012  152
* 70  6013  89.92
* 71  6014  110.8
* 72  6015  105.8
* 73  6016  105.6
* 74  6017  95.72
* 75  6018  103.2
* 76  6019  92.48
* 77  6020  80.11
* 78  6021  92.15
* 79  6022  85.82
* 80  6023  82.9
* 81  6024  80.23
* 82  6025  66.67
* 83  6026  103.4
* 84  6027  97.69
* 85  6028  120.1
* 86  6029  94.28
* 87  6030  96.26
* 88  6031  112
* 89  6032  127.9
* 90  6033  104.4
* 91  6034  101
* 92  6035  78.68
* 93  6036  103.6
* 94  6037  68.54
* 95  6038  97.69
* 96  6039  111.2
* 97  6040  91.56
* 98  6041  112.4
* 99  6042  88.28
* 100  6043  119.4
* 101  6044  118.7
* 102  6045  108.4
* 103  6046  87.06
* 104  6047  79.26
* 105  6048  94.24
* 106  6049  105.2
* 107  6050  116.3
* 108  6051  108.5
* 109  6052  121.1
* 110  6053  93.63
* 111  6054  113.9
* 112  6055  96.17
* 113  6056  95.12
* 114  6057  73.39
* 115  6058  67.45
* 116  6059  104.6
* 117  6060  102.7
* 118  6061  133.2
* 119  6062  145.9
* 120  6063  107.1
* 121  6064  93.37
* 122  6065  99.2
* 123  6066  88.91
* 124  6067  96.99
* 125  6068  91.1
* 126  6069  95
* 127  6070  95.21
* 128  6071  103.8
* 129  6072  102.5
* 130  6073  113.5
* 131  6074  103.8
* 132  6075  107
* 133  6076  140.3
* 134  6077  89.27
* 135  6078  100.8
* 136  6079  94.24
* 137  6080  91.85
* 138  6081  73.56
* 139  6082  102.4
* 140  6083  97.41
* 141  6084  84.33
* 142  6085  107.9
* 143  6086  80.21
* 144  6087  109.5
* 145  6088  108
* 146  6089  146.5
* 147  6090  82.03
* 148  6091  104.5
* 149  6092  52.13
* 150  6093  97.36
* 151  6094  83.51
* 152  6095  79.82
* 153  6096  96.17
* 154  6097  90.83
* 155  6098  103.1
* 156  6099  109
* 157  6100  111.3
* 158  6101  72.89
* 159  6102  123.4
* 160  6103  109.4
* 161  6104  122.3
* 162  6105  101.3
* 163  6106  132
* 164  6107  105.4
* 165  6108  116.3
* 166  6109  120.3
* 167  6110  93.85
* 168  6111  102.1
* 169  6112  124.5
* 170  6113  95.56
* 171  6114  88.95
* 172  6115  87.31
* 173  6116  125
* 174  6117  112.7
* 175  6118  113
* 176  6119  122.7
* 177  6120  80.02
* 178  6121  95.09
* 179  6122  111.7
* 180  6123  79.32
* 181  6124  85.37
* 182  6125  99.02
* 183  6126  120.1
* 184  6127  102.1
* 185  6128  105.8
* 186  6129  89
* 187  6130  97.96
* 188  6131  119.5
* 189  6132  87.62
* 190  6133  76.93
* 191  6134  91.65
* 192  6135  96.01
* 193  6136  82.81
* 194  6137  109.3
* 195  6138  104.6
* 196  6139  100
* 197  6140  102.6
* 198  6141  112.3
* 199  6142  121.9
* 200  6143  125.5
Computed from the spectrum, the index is -0.7 angstroms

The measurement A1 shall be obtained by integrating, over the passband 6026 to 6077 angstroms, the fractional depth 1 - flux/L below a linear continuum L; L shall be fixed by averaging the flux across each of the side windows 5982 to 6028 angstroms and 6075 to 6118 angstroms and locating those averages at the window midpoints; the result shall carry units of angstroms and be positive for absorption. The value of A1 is -1.1 angstroms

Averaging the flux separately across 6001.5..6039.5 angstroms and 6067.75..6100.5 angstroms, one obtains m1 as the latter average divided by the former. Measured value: 0.98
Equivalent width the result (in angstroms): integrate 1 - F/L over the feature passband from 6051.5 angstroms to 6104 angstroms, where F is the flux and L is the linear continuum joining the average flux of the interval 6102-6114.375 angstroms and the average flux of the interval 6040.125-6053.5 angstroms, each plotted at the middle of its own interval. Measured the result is 3.4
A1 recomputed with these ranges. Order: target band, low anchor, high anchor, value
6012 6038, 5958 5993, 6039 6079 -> 0.8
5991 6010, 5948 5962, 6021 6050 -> -1.1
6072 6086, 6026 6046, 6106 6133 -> 0.4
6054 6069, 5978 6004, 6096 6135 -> 0.2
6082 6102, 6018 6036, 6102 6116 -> 1.8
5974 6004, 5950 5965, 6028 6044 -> 1.0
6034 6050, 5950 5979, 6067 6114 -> 0.2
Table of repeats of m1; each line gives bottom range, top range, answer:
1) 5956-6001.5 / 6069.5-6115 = 1.04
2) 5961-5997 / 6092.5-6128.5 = 1.06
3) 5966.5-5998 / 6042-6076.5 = 1.06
